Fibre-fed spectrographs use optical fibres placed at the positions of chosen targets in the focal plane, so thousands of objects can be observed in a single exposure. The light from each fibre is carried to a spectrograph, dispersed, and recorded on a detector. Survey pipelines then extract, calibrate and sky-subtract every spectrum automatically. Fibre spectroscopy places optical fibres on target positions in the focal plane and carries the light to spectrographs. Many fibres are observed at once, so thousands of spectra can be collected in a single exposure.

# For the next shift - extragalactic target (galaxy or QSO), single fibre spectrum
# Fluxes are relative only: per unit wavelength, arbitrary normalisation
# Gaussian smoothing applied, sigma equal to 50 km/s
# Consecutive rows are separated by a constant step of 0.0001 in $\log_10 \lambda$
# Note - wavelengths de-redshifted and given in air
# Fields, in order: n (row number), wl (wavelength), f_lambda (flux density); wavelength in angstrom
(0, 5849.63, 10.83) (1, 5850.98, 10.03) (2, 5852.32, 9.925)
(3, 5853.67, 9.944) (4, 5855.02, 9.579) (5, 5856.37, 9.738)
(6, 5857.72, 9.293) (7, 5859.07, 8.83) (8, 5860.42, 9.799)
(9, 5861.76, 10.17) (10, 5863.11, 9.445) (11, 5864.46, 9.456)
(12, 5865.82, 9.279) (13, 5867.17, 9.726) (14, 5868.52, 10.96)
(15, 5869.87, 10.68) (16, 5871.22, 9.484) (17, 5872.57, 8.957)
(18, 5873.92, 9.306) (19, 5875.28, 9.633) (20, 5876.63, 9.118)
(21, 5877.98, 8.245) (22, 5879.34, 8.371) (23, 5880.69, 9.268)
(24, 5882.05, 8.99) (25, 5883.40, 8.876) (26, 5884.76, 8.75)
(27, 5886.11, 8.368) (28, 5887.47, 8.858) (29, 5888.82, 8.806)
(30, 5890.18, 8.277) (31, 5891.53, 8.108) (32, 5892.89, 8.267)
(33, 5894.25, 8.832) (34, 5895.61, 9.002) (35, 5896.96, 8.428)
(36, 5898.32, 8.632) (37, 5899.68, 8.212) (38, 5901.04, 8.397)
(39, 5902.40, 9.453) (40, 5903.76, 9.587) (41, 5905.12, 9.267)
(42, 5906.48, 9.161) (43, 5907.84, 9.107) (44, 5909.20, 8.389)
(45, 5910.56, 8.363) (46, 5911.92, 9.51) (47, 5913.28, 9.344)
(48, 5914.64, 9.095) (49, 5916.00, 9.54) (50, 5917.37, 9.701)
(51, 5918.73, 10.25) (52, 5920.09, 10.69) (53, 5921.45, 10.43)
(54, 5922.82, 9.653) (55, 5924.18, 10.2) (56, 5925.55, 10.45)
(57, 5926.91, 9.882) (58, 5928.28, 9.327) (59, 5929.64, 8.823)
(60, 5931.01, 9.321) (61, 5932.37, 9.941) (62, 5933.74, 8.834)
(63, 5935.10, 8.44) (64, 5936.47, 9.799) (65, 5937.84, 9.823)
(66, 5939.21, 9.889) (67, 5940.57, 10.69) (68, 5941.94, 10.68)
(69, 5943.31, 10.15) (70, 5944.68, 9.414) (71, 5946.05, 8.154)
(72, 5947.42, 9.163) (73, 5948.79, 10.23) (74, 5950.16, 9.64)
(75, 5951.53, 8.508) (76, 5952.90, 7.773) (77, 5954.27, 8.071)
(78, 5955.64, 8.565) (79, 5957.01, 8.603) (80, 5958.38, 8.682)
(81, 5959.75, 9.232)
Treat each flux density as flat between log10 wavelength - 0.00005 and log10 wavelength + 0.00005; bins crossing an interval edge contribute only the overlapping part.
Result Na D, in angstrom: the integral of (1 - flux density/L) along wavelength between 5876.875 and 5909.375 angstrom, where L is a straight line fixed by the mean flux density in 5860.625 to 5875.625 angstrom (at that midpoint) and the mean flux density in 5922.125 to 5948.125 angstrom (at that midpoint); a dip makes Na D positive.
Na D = 3.2 angstrom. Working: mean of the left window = 9.74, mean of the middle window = 8.74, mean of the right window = 9.61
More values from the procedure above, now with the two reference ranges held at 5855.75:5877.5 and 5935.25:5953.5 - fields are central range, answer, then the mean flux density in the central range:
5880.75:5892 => 1.07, 8.68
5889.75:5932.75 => 1.38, 9.24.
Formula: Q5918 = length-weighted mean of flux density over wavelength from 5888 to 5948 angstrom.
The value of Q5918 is 9.31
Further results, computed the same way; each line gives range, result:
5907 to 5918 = 9.13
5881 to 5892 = 8.66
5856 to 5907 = 9.1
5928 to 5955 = 9.33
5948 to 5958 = 8.78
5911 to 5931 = 9.75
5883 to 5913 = 8.76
